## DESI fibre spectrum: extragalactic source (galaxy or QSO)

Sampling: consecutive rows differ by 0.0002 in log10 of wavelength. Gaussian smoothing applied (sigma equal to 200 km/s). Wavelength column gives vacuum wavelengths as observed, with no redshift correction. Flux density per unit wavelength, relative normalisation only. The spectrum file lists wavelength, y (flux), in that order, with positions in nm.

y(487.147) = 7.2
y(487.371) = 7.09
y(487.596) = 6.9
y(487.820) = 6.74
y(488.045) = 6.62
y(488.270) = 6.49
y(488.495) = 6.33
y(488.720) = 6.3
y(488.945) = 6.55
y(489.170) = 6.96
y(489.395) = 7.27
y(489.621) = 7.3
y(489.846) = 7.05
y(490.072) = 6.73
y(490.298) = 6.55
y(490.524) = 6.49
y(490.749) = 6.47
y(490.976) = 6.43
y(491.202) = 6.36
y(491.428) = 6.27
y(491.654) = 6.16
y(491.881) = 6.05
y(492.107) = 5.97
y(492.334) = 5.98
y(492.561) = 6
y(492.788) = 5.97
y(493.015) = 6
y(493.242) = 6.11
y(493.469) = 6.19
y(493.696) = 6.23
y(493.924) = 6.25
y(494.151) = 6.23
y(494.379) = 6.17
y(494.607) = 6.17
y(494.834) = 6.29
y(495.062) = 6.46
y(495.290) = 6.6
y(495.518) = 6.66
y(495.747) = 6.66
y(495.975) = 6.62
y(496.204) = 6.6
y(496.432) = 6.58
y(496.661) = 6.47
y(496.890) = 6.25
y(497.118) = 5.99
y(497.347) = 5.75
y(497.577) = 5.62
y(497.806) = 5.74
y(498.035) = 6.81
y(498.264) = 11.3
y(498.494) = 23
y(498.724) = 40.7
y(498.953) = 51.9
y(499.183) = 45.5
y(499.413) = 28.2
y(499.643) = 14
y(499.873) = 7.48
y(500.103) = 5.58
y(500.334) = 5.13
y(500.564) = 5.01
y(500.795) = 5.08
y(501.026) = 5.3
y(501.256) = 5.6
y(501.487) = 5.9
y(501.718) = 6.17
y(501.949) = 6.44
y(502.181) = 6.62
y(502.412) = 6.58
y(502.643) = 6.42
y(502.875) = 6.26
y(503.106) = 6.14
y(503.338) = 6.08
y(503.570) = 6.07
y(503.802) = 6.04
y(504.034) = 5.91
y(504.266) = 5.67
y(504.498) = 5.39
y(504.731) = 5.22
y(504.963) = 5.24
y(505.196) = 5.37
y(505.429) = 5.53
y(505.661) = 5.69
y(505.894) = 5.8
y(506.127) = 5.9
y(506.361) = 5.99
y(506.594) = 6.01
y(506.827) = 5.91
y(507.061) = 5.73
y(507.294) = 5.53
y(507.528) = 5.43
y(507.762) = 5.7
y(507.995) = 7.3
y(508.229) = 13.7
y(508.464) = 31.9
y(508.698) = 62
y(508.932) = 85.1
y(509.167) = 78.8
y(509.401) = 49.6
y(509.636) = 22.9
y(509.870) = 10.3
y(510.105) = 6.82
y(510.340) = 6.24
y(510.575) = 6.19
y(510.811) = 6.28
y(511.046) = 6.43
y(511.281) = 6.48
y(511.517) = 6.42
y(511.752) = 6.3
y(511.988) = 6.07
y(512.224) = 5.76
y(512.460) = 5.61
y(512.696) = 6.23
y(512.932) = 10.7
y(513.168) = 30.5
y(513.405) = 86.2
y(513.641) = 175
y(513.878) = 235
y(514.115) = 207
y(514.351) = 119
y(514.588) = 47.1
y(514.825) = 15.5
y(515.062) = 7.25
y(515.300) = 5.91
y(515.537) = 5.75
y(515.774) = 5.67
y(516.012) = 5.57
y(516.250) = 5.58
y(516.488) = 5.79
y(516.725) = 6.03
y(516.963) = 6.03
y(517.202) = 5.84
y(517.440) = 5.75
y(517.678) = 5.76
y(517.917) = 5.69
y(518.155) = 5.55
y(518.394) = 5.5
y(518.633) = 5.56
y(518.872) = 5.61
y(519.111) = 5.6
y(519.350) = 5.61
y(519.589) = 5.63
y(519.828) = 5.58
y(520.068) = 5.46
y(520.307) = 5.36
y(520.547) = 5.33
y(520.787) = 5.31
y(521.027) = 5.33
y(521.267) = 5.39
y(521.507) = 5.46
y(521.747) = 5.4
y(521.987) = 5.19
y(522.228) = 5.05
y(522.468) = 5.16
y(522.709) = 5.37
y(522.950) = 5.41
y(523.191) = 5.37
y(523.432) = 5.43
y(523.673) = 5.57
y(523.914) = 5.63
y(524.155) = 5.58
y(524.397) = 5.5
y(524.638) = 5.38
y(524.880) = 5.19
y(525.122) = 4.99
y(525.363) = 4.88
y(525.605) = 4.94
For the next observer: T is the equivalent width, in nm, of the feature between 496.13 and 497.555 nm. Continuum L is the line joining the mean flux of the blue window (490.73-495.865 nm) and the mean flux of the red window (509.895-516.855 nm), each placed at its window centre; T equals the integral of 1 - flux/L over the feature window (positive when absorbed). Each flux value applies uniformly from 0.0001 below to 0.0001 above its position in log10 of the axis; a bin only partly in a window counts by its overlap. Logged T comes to 0.65 nm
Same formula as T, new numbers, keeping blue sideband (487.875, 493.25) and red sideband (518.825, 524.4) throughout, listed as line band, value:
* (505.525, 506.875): 0.01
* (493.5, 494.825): 0.02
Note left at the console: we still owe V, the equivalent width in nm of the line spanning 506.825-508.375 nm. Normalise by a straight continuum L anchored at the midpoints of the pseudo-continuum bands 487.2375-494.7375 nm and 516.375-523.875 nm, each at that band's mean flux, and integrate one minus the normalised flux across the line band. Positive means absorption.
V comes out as -0.44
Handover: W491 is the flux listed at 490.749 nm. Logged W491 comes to 6.47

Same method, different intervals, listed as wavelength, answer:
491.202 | 6.36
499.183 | 45.5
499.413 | 28.2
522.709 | 5.37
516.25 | 5.58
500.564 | 5.01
